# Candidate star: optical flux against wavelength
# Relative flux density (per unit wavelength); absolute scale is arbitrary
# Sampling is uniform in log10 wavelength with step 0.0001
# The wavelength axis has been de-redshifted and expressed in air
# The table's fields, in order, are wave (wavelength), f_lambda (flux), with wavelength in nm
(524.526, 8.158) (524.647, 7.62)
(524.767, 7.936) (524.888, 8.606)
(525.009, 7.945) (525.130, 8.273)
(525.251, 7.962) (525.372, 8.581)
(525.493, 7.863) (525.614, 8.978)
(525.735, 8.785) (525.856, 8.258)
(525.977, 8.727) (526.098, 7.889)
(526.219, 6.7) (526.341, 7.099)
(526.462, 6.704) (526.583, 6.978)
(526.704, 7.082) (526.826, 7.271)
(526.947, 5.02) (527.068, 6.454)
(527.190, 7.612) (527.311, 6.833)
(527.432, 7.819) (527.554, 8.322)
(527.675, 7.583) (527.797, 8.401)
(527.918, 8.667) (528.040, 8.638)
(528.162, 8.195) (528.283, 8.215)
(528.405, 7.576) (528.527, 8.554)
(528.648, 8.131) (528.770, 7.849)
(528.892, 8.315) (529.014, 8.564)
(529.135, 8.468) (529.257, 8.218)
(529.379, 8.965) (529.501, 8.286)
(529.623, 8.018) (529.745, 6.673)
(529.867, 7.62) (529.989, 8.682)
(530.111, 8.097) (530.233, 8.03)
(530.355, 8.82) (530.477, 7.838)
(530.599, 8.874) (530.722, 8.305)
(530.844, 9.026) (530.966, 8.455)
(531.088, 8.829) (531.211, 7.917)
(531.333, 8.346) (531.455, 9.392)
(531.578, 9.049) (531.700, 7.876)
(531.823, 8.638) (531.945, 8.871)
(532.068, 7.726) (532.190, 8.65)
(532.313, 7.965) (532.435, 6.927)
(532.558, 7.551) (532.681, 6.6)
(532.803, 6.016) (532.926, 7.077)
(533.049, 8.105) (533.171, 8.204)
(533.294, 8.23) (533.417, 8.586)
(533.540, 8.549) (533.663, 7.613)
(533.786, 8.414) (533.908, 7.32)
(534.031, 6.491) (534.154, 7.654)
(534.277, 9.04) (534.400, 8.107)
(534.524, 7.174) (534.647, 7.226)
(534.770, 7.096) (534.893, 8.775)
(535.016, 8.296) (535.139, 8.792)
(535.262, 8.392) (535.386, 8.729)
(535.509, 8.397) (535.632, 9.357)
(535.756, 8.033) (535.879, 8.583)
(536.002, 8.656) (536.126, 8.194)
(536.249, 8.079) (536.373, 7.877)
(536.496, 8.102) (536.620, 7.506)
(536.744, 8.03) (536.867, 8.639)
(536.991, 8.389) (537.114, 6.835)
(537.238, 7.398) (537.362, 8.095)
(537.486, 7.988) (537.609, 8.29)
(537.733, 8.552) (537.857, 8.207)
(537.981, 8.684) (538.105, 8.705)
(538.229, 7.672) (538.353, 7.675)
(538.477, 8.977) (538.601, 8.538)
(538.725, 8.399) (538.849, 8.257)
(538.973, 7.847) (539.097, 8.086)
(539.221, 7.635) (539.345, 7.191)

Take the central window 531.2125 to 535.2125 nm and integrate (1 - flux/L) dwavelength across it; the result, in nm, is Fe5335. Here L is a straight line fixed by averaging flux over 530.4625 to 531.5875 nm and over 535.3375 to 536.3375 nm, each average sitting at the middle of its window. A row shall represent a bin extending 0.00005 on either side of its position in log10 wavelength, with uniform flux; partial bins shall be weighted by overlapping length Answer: 0.283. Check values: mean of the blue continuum 8.61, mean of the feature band 7.95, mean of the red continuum 8.49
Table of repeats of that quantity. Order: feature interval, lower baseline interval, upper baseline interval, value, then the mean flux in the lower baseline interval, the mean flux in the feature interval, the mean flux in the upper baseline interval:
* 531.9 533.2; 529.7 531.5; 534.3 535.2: 0.09 nm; 8.33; 7.58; 7.97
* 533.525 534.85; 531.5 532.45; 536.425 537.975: 0.08 nm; 8.29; 7.68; 8.03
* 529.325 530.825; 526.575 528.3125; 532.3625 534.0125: -0.12 nm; 7.55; 8.2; 7.61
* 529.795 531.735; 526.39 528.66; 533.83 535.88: -0.16 nm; 7.57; 8.45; 8.08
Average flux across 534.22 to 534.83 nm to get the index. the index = 7.71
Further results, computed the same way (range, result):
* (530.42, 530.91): 8.51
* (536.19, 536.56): 8.01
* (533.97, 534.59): 7.68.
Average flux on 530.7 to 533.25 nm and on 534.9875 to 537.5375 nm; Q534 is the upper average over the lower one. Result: 1.02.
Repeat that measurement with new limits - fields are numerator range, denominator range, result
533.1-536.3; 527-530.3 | 1.02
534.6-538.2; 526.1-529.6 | 1.06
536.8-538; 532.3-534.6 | 1.06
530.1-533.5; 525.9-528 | 1.10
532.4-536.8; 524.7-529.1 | 1.01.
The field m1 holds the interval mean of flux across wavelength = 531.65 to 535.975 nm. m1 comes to 7.98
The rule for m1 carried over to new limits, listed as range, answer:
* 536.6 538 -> 8.05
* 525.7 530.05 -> 7.81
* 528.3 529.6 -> 8.28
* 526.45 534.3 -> 7.95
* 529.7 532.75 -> 8.19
